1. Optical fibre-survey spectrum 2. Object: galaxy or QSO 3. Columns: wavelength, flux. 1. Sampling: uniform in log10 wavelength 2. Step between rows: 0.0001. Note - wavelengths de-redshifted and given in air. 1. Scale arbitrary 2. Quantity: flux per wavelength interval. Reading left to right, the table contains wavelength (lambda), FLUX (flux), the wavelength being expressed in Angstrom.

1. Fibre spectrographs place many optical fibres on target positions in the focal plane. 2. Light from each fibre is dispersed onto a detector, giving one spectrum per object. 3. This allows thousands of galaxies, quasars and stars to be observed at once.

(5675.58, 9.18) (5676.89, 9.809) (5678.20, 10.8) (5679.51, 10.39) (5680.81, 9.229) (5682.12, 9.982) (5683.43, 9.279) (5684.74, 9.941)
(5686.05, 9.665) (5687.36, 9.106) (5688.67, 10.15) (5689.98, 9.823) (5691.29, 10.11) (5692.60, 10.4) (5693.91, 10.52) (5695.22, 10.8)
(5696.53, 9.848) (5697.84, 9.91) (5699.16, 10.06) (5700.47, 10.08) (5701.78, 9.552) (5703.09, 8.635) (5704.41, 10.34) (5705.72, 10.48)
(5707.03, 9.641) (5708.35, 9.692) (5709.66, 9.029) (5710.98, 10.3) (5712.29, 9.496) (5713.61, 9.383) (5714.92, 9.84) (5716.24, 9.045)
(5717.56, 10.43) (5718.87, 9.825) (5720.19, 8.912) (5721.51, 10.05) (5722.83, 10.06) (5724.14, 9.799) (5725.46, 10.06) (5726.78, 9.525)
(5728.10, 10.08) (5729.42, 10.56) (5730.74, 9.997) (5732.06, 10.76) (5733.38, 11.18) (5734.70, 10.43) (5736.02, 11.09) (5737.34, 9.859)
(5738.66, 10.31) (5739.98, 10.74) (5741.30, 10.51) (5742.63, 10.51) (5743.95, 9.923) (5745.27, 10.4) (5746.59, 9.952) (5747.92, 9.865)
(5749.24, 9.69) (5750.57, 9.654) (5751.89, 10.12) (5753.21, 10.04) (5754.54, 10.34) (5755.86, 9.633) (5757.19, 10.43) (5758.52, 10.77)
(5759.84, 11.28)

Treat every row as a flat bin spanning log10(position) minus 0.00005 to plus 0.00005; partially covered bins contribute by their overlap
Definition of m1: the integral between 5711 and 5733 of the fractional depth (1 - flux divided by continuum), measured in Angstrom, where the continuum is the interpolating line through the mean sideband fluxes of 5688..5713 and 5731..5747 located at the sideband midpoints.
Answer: 0.7 Angstrom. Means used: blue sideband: 9.94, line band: 9.89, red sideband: 10.5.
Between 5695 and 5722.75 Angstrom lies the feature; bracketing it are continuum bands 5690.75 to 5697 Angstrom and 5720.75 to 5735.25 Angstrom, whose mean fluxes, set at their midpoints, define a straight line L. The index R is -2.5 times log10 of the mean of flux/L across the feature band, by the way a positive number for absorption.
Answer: 0.06 mag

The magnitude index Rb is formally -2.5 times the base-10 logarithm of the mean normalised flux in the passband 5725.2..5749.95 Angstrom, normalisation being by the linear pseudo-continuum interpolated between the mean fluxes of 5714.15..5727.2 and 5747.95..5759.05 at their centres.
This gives -0.04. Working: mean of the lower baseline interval 9.76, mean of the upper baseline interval 10.1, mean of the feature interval 10.3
